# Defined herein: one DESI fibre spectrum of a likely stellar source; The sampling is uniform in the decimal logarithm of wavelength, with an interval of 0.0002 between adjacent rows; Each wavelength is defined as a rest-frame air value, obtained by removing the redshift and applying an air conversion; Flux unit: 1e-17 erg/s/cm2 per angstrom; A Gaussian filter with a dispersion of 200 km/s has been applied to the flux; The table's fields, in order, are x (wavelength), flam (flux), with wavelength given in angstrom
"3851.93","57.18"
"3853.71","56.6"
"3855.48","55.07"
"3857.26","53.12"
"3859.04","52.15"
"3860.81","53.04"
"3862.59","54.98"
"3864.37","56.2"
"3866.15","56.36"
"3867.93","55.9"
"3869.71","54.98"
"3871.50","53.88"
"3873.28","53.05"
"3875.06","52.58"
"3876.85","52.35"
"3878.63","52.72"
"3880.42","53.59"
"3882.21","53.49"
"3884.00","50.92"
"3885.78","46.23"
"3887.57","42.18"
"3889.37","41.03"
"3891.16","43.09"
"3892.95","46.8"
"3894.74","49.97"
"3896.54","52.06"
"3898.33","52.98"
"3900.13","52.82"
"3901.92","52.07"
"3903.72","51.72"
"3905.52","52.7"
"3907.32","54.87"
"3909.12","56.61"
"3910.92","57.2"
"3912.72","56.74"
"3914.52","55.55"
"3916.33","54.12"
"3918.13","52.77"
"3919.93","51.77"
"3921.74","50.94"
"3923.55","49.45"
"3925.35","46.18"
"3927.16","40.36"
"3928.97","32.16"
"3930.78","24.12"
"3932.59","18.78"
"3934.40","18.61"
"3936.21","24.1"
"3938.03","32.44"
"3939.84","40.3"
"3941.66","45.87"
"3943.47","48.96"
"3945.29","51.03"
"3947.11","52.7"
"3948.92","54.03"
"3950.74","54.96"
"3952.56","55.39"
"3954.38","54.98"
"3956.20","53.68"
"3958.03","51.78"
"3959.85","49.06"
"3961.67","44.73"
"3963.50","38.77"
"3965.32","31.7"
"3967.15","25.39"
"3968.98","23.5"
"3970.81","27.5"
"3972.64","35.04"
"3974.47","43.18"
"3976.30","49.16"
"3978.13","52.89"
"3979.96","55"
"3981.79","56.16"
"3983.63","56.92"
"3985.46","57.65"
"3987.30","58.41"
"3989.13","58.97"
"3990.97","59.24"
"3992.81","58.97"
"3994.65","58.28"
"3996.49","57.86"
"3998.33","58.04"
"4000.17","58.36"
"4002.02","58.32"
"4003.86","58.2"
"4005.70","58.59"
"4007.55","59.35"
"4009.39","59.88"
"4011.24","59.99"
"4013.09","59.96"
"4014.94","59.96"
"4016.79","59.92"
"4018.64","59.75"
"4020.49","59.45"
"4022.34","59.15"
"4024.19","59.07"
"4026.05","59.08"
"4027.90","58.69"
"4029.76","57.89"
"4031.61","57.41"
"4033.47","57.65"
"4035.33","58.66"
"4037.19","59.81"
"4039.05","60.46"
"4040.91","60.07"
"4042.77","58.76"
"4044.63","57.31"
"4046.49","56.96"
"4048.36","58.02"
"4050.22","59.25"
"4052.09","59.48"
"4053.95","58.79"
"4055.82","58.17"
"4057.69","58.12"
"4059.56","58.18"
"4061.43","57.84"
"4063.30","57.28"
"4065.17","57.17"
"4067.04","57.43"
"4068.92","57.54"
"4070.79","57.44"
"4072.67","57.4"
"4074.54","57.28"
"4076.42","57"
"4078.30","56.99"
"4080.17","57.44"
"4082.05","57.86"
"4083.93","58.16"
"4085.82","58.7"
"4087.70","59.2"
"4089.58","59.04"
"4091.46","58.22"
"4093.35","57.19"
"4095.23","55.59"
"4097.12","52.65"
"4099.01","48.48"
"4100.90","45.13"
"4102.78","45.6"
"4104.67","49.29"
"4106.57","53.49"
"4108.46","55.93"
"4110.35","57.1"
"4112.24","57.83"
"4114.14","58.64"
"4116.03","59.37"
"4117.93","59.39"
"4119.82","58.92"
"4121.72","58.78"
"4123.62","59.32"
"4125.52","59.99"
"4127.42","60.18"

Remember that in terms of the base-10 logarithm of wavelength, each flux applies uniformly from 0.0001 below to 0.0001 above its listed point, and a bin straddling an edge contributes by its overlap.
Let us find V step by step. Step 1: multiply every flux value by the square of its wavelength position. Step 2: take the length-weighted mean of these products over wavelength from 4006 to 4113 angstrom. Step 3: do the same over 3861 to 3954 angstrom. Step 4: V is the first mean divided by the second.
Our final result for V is 1.3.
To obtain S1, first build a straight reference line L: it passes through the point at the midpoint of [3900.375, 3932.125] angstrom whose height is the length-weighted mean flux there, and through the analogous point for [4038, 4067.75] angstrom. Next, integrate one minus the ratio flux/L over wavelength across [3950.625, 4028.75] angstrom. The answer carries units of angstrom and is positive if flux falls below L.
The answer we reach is 1.8 angstrom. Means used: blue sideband 49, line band 52.9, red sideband 58.4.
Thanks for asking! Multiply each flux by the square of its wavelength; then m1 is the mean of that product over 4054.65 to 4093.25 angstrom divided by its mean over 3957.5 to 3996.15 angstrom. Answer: 1.28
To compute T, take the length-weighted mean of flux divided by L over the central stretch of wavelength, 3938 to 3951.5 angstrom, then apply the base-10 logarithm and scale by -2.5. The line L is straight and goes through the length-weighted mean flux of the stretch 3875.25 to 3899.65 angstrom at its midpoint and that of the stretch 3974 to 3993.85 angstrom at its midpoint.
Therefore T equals 0.10 mag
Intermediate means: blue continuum 49.2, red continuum 55.4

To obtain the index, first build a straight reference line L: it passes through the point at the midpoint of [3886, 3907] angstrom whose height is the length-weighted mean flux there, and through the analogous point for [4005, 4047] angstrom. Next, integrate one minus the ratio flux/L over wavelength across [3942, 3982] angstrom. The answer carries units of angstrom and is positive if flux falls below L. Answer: 6.1 angstrom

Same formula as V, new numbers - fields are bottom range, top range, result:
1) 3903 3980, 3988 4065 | 1.38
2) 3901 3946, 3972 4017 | 1.31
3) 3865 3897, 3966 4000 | 1.03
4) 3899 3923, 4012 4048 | 1.16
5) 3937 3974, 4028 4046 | 1.40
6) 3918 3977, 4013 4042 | 1.49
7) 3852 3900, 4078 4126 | 1.21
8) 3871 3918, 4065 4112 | 1.18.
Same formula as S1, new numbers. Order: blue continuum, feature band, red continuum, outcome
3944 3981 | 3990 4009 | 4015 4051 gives -2.24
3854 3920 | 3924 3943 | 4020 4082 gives 7.37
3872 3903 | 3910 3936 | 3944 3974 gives 2.34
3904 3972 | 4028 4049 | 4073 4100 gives -2.33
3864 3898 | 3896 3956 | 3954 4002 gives 3.72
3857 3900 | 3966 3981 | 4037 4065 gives 4.43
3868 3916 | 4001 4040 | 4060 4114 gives -3.38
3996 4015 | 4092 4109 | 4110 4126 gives 2.12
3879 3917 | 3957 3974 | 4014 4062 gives 5.63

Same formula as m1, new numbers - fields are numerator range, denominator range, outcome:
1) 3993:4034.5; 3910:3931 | 1.28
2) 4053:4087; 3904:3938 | 1.41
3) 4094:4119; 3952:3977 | 1.39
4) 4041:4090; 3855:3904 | 1.23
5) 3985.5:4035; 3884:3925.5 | 1.22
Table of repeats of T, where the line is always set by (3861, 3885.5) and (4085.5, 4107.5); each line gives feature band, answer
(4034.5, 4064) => -0.10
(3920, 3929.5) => 0.19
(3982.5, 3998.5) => -0.09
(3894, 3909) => 0.02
